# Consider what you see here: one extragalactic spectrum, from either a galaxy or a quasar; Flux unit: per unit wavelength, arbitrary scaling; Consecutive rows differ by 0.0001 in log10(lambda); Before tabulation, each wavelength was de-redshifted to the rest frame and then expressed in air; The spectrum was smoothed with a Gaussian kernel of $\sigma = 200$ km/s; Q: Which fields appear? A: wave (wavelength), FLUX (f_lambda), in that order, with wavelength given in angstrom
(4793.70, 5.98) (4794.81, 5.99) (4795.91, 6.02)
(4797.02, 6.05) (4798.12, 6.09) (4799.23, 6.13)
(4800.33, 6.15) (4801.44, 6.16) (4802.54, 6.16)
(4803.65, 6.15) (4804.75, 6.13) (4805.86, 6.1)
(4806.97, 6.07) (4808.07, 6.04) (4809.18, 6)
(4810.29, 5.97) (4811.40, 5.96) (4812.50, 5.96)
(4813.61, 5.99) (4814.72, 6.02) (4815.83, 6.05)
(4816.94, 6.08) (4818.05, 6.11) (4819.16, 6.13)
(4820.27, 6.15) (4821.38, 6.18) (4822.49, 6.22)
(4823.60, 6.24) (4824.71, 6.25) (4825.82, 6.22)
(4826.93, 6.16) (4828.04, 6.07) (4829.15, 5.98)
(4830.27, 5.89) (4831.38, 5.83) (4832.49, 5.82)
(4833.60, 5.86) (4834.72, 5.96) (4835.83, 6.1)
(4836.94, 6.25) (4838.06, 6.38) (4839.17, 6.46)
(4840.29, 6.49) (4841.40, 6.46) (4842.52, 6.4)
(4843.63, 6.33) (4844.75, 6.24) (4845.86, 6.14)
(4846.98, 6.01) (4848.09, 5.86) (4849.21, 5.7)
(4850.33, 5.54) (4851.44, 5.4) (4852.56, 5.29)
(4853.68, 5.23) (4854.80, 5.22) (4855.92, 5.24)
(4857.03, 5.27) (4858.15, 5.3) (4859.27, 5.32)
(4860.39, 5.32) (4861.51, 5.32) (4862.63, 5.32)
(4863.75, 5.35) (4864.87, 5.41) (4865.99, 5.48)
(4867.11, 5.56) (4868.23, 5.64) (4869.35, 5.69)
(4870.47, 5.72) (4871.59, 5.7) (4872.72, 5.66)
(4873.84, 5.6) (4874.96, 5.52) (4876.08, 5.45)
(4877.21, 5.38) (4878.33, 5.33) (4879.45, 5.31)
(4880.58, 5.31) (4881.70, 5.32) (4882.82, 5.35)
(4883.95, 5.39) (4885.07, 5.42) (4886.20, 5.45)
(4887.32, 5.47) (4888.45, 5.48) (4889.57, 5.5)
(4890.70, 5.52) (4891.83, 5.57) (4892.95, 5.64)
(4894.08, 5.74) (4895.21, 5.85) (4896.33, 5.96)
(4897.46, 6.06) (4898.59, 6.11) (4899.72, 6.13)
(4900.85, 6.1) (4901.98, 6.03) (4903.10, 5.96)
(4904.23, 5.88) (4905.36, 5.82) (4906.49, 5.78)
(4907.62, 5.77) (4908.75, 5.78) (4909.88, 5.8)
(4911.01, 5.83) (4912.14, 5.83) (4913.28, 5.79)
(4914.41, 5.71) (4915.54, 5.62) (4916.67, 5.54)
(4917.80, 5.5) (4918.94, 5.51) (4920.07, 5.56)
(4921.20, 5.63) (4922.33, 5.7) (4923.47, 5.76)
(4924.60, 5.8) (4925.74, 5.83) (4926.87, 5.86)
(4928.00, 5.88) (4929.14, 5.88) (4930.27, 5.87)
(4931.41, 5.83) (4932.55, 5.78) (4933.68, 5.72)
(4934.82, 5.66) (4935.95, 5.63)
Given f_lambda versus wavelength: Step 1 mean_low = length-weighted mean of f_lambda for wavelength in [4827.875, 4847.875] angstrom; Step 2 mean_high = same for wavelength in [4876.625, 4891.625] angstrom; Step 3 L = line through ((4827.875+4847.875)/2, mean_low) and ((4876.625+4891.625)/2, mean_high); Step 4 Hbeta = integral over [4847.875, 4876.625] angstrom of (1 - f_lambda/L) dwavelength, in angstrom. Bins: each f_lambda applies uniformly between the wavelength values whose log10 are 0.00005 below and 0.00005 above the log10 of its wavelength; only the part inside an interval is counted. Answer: 1.45 angstrom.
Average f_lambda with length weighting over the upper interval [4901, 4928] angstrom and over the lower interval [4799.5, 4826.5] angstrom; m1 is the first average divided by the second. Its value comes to 0.94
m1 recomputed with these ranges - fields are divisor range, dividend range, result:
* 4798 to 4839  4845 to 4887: 0.90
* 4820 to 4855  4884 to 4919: 0.95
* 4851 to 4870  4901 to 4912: 1.09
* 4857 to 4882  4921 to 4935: 1.06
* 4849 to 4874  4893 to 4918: 1.07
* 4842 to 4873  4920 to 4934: 1.03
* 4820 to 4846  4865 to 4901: 0.91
